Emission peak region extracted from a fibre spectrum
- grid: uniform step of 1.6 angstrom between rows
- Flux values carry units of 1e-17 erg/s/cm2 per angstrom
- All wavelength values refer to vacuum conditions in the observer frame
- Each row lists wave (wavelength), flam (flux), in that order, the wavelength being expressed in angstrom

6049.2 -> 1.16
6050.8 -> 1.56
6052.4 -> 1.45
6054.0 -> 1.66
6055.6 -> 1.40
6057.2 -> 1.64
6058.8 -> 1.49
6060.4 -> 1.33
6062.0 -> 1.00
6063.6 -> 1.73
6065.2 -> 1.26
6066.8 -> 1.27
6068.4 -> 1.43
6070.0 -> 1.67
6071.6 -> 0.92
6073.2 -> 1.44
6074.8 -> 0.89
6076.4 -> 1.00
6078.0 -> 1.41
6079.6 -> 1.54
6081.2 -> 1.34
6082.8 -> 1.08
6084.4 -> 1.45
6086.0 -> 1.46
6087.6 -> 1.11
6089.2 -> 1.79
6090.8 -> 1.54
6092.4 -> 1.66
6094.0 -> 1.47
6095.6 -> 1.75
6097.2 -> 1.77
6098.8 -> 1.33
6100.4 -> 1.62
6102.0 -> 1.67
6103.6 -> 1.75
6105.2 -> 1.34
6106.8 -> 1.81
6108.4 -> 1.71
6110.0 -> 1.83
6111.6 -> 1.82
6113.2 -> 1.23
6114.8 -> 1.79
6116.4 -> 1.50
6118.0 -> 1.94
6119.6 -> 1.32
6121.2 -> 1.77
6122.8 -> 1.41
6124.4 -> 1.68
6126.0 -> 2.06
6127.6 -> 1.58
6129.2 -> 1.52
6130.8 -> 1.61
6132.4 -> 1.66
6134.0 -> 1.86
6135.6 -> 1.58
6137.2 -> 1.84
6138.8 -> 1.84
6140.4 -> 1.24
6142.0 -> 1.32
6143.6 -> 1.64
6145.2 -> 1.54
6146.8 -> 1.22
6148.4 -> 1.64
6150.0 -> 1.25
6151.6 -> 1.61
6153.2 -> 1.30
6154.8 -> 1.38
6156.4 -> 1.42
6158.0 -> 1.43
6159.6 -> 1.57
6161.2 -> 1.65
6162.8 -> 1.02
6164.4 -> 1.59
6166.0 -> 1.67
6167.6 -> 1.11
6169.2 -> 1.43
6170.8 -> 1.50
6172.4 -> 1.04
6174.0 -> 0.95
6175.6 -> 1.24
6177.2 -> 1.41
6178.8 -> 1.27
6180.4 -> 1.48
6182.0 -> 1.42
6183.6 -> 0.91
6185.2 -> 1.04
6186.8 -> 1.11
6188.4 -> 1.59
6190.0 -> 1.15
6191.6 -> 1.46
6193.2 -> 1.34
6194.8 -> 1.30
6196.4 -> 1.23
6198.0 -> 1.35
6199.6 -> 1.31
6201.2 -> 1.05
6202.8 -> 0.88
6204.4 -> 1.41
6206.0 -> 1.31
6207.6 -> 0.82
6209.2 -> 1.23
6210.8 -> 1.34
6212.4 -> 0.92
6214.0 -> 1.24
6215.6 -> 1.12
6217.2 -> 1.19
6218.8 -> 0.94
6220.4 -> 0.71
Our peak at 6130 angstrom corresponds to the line Mg II 2798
